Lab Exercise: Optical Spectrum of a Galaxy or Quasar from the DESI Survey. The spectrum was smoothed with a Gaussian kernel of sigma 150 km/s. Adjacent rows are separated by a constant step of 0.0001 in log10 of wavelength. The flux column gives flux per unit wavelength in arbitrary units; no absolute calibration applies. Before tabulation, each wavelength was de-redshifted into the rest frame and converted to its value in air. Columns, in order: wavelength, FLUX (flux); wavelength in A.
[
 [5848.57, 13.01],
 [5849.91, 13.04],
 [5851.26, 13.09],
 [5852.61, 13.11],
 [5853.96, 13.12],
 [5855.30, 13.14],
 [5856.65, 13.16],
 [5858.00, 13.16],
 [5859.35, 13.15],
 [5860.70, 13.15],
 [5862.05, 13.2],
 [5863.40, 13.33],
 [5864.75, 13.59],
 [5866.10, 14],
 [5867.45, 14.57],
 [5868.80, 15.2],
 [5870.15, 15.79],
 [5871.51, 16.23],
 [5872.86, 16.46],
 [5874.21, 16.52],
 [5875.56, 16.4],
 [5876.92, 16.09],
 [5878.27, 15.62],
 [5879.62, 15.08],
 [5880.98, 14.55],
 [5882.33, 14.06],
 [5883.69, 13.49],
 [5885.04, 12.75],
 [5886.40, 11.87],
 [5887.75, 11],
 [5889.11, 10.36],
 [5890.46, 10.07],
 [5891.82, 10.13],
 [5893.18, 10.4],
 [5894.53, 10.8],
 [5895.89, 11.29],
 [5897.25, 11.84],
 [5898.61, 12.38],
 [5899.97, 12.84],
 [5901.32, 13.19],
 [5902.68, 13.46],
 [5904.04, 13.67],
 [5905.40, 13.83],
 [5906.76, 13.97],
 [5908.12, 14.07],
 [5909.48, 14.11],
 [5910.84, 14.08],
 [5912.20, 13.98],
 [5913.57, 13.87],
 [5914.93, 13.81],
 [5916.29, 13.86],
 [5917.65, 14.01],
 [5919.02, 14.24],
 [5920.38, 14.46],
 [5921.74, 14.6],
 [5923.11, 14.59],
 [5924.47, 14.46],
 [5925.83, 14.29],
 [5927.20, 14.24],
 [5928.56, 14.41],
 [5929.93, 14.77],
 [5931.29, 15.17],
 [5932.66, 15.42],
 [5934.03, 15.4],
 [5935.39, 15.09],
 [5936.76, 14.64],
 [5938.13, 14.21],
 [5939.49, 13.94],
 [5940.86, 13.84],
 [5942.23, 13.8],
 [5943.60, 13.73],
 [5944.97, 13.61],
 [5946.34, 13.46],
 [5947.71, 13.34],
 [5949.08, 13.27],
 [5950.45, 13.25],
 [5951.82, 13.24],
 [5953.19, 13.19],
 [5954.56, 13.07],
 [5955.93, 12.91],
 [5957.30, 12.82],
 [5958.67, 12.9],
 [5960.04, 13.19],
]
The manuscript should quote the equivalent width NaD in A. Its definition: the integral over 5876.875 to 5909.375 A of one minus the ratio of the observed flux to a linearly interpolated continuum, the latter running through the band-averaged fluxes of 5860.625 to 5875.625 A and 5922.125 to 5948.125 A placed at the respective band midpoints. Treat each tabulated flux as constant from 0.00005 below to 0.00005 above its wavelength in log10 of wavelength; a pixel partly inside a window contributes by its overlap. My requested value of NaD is 4.3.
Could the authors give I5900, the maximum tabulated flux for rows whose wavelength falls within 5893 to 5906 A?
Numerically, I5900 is 13.83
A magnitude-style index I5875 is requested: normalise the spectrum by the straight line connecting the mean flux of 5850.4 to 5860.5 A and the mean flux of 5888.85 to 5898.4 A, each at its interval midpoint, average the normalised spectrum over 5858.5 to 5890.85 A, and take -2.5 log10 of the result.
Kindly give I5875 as -0.18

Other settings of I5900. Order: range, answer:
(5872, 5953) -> 16.52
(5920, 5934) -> 15.42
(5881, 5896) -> 14.06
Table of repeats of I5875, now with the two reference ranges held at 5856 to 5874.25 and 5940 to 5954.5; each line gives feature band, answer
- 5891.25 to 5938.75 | 0.01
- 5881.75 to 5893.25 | 0.21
